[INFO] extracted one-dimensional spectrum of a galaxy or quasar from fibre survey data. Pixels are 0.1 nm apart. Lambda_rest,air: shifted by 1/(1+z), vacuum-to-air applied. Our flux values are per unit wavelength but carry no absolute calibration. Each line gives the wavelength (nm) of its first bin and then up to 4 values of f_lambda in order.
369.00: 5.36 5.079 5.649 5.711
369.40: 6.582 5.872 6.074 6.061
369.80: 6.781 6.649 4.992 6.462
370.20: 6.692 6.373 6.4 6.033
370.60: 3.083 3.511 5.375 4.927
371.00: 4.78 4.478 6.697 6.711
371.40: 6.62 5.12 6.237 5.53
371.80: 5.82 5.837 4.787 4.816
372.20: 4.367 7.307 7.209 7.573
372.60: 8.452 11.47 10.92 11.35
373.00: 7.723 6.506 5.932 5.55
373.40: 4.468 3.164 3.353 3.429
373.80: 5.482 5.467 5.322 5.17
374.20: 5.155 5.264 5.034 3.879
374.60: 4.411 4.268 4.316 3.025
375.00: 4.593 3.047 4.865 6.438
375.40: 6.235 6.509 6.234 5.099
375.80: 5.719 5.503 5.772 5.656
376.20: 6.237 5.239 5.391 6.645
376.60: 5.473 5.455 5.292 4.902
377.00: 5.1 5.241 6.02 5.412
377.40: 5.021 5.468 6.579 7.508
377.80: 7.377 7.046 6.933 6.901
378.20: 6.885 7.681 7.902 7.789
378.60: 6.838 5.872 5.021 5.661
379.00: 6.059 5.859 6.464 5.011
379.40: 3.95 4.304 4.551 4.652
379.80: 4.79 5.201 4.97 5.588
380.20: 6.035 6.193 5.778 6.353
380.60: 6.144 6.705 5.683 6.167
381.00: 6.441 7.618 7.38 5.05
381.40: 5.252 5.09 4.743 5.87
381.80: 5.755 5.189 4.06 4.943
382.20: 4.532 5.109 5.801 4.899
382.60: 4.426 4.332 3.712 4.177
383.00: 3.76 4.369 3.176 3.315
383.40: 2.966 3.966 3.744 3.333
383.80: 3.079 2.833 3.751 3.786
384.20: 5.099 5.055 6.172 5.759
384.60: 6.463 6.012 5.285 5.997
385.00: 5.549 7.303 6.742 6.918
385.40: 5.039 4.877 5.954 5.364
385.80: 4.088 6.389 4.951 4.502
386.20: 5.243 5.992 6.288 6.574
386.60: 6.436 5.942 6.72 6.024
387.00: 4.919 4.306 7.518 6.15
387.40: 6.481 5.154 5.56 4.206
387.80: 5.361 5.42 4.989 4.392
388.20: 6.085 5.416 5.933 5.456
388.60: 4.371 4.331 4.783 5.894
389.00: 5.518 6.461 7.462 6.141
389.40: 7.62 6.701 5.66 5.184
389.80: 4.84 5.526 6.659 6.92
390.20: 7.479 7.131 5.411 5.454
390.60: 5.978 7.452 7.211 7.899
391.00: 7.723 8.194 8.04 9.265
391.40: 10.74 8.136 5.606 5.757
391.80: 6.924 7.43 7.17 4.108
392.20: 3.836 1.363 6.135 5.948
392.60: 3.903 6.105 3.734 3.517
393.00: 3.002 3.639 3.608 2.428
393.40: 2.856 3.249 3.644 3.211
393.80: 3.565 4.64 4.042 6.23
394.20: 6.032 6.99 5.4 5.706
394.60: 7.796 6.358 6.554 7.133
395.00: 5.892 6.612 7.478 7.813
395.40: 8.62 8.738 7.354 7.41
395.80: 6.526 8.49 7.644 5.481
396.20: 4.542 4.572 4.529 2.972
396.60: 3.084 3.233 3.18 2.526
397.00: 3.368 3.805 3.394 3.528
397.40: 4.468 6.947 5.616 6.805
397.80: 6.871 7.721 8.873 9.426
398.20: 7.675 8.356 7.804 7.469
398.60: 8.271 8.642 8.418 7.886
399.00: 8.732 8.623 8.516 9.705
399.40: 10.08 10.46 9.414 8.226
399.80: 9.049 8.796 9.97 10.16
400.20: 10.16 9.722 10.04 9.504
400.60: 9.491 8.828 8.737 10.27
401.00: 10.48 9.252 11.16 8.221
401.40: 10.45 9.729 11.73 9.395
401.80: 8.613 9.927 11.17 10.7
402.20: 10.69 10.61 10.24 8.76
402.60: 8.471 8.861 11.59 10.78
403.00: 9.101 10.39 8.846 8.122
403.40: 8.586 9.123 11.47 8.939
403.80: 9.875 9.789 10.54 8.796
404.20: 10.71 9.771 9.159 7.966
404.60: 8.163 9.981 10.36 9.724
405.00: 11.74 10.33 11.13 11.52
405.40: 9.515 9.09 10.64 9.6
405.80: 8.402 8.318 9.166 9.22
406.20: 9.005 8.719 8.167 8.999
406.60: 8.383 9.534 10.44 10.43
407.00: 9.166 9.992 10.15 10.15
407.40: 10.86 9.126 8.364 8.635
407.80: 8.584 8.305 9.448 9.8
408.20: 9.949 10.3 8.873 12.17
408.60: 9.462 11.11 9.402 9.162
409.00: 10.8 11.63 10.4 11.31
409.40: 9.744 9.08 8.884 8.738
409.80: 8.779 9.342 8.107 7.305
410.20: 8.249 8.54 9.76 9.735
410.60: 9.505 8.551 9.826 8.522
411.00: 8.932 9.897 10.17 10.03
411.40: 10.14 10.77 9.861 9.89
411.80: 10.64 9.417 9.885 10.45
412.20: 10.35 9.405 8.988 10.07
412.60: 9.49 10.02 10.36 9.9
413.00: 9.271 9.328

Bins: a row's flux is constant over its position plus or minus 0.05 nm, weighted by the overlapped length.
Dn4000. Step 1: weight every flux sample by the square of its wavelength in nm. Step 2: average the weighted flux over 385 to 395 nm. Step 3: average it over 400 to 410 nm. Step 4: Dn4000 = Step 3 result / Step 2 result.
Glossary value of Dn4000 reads 1.83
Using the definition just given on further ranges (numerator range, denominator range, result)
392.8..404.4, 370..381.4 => 1.48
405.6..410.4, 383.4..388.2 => 1.97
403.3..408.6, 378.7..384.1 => 2.18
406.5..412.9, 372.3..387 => 2.02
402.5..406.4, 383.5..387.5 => 1.94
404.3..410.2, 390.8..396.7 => 1.77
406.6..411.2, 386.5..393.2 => 1.77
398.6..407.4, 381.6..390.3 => 1.97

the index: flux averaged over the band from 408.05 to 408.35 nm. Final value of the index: 10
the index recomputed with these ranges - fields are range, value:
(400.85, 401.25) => 10.3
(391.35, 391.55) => 9.44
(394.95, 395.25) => 6.66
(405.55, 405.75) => 10.1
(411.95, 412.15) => 10.2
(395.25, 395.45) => 8.22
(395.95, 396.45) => 5.35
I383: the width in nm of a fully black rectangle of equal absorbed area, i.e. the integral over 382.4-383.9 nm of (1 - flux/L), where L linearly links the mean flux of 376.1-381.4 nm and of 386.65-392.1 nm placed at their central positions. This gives 0.55 nm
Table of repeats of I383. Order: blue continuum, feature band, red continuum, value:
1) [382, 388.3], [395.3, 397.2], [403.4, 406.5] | 0.56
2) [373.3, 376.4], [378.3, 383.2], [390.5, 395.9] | -0.17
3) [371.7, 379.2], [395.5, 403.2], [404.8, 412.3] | 0.48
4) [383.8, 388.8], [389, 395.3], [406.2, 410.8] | 0.59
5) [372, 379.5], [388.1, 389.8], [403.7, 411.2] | 0.38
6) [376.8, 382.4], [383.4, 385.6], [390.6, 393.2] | 0.32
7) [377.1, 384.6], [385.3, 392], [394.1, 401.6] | 0.24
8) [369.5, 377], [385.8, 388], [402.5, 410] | 0.50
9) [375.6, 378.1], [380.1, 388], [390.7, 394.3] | 0.52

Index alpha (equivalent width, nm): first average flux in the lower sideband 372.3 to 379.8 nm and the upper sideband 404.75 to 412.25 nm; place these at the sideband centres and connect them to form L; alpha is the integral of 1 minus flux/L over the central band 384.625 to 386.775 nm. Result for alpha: 0.36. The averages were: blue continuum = 5.86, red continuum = 9.64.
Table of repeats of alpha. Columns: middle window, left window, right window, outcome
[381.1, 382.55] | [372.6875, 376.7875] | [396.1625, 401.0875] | 0.18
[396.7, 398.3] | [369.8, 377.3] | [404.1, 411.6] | 0.53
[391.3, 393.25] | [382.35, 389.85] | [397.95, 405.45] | 0.43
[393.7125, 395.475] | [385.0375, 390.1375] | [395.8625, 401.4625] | 0.17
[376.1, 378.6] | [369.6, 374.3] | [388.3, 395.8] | -0.10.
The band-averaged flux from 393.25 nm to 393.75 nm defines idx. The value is 3.08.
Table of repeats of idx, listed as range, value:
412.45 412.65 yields 9.78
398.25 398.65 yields 7.97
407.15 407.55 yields 10.1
